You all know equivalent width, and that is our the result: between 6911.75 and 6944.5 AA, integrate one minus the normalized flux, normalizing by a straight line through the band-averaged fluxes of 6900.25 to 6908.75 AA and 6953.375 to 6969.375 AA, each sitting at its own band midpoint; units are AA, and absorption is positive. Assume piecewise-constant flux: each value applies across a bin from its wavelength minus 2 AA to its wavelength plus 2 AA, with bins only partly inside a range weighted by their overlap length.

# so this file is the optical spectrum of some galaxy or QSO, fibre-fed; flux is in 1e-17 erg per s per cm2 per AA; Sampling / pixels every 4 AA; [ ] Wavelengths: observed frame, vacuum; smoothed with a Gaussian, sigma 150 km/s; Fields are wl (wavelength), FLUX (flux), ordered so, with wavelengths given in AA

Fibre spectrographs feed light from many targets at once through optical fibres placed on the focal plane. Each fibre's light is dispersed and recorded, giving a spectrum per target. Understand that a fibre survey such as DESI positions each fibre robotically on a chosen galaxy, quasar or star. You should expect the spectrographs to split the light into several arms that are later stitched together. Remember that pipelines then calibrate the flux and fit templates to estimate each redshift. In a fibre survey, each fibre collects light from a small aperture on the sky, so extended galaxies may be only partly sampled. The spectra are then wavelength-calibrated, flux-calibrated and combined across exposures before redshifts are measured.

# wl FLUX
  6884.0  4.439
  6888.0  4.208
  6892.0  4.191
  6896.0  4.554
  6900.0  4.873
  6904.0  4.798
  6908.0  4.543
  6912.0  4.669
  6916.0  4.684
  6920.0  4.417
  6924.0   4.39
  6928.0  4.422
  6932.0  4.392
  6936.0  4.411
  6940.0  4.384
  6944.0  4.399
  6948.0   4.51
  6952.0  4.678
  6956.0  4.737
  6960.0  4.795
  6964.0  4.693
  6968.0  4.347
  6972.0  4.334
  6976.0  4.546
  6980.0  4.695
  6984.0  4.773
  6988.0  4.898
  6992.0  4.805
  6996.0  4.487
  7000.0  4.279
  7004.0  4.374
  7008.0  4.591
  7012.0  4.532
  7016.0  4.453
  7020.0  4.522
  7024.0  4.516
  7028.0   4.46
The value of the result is 1.7 AA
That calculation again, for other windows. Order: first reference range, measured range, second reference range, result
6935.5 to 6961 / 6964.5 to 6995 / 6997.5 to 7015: -0.9 AA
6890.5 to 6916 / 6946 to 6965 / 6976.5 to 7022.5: -0.3 AA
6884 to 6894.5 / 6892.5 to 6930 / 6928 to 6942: -2.2 AA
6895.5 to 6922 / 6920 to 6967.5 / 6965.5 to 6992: 1.2 AA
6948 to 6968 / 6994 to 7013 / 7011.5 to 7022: 0.4 AA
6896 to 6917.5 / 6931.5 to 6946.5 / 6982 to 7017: 0.8 AA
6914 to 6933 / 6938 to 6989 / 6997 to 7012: -1.6 AA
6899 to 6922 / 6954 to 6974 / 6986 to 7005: 0.1 AA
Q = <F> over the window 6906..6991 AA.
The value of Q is 4.56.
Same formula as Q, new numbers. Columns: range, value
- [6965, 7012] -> 4.56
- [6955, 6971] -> 4.62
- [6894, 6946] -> 4.53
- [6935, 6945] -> 4.4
